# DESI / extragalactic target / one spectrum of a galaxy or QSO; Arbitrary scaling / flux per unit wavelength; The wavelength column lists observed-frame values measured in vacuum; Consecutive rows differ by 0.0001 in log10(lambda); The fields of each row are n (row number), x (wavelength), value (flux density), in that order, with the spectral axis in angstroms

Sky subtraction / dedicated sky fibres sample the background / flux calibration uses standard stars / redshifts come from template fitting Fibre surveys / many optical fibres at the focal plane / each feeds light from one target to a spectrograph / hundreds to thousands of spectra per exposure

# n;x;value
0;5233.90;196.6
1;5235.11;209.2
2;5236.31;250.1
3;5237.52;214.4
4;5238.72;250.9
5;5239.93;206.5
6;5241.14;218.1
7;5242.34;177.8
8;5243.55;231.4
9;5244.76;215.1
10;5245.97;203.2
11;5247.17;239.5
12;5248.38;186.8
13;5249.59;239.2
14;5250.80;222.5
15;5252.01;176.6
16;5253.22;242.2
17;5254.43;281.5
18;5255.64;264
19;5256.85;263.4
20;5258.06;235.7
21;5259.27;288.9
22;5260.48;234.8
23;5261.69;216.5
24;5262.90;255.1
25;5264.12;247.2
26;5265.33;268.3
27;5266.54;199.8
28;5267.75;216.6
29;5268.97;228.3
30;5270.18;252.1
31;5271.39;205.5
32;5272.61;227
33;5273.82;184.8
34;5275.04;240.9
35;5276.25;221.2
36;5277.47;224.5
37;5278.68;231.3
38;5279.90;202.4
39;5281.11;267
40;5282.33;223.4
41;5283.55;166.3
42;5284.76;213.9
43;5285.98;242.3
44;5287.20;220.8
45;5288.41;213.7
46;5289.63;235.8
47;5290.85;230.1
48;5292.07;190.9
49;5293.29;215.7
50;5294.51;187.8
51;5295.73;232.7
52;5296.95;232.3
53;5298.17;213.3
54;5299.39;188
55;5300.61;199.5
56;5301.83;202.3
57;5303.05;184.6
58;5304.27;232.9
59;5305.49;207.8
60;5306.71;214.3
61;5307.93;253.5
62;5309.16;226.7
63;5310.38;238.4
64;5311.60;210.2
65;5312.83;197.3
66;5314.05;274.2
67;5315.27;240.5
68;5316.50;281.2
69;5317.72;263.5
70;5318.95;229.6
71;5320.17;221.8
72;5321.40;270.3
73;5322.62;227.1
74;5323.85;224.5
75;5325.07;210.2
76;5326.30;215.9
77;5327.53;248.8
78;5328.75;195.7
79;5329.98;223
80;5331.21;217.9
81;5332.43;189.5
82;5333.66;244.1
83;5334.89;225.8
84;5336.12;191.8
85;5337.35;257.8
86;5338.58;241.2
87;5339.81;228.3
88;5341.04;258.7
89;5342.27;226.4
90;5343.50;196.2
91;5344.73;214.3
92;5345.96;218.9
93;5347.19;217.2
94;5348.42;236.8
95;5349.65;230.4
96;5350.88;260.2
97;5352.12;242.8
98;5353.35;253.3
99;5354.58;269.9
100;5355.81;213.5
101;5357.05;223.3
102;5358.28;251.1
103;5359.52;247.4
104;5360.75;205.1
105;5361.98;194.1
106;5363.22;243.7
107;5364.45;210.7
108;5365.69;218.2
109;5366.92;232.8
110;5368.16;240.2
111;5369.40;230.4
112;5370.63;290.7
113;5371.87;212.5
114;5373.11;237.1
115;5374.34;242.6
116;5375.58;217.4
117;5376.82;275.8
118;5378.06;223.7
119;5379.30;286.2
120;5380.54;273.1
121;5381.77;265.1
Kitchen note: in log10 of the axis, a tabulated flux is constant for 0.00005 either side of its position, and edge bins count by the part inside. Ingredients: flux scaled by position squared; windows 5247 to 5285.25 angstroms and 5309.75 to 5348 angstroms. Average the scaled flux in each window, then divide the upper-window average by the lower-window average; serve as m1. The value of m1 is 1.0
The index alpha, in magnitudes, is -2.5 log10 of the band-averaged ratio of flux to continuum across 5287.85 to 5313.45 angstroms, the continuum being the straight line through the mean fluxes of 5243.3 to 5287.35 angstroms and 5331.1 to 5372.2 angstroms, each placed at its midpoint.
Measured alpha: 0.07 mag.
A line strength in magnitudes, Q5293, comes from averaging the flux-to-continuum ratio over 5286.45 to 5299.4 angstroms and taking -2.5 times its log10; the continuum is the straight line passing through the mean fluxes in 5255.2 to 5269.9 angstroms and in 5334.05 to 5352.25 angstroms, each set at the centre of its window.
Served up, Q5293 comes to 0.11 mag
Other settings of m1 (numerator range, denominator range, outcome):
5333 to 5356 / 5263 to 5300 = 1.08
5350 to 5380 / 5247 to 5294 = 1.08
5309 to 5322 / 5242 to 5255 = 1.13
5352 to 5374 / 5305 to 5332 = 1.03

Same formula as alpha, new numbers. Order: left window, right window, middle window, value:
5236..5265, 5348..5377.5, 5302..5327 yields 0.018 mag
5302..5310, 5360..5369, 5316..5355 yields -0.055 mag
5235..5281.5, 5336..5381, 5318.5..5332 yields 0.039 mag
